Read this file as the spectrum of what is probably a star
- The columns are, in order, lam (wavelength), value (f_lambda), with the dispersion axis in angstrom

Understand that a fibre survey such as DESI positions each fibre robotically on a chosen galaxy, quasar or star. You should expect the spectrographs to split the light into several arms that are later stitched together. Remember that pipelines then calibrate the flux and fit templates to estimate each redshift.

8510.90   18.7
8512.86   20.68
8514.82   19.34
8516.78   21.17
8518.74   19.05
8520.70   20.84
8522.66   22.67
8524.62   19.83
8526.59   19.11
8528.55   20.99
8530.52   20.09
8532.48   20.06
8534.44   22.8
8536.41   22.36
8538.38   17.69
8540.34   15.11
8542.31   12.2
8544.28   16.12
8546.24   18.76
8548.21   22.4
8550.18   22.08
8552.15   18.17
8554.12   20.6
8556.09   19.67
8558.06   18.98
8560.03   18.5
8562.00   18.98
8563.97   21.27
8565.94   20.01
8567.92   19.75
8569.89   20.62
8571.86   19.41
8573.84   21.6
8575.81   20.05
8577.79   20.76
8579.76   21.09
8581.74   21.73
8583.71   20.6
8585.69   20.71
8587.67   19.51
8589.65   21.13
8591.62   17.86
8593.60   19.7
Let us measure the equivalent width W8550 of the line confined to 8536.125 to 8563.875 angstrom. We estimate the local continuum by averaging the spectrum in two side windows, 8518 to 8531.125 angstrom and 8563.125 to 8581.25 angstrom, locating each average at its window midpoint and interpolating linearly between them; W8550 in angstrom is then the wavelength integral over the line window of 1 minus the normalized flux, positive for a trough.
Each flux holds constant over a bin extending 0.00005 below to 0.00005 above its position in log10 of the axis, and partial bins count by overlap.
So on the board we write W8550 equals 2.43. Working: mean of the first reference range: 20.4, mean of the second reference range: 20.5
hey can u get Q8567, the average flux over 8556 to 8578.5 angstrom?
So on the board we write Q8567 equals 20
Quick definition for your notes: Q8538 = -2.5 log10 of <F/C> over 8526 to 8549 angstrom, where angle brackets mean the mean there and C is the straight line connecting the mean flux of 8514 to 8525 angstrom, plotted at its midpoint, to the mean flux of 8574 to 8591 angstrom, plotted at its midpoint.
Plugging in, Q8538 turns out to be 0.09 mag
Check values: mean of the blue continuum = 20.6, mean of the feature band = 18.9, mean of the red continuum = 20.7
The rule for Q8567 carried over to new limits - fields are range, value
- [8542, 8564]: 19.1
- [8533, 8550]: 18.6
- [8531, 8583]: 19.7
